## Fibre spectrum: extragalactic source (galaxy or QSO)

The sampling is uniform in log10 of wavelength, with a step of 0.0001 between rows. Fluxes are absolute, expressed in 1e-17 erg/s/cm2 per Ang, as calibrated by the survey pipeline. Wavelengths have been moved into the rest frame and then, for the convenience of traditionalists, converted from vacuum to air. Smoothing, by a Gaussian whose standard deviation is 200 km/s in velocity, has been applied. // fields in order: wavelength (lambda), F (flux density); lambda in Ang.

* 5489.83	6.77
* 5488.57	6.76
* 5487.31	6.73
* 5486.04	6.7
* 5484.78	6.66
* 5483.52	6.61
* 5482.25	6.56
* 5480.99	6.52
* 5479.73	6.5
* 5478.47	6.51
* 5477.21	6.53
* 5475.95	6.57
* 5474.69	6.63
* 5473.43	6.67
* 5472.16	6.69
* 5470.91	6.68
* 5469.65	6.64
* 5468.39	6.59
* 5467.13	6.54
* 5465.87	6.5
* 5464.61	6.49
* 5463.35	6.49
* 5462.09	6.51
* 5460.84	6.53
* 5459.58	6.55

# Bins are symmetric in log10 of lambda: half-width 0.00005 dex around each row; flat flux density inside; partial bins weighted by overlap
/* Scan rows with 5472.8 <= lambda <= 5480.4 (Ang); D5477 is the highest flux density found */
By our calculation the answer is 6.67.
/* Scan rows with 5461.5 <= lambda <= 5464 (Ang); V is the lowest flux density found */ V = 6.49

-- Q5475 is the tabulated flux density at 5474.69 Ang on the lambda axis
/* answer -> 6.63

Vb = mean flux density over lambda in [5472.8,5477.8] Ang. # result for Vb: 6.6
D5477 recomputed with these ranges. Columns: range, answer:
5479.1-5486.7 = 6.7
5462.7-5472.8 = 6.69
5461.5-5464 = 6.51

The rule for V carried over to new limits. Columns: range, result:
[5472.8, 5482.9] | 6.5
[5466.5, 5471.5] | 6.54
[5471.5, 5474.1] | 6.67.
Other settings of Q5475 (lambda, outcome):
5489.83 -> 6.77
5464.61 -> 6.49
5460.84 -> 6.53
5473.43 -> 6.67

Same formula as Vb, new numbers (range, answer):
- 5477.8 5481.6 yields 6.52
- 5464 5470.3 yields 6.55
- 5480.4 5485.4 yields 6.58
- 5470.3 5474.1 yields 6.68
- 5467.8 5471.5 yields 6.63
